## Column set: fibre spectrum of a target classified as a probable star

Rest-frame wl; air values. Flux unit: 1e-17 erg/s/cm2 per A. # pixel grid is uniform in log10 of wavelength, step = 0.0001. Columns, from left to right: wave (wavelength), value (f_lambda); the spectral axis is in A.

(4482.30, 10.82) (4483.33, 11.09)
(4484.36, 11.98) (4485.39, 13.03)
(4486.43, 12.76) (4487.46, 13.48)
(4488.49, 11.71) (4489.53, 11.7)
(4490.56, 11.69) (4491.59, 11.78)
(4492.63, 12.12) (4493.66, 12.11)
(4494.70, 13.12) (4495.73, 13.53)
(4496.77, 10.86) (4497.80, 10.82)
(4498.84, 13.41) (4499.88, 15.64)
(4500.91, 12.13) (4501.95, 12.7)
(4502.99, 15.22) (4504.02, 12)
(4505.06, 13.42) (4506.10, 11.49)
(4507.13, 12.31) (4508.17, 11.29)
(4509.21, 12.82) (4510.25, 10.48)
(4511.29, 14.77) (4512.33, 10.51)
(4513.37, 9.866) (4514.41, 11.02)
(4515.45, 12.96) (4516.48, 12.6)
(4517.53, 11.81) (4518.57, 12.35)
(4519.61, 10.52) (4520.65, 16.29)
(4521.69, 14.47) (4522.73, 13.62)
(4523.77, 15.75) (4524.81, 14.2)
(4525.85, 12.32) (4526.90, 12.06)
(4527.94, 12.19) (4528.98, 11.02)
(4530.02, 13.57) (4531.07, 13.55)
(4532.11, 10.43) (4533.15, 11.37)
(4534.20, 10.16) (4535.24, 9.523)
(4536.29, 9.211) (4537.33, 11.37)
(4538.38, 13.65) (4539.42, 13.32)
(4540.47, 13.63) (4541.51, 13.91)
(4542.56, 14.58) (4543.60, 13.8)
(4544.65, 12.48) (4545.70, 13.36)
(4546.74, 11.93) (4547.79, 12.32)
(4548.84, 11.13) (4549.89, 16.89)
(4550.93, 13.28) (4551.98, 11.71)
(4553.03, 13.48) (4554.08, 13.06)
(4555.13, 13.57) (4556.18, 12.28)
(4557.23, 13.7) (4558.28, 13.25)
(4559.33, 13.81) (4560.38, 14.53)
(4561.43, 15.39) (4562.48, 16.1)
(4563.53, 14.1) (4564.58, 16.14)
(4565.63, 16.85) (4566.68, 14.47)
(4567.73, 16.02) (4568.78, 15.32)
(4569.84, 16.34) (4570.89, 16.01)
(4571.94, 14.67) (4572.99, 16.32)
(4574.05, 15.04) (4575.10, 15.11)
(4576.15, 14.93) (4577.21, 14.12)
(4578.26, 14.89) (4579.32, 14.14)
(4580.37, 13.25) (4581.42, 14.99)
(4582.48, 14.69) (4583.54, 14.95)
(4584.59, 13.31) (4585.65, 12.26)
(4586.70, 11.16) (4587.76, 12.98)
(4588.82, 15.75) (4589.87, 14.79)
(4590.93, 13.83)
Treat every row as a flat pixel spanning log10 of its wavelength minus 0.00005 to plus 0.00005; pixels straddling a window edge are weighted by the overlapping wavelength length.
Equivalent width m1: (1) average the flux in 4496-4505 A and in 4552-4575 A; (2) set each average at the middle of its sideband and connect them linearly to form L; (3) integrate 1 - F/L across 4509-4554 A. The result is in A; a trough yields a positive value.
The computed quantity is 4.0 A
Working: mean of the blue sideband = 12.9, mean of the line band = 12.6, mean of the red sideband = 14.7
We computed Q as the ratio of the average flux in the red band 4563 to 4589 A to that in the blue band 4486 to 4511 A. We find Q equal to 1.18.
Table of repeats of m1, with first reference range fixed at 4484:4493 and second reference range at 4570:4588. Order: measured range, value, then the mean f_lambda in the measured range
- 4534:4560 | 1.5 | 12.8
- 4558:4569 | -0.9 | 15.1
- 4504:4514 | 0.7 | 11.9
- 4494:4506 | -0.4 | 12.9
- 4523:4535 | 0.7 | 12.4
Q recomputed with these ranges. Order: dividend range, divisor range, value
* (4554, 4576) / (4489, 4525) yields 1.18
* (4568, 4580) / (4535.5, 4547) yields 1.19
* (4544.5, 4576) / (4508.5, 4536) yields 1.17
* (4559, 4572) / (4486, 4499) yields 1.26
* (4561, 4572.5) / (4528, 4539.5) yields 1.35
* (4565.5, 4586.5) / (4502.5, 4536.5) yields 1.20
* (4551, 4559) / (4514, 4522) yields 1.02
